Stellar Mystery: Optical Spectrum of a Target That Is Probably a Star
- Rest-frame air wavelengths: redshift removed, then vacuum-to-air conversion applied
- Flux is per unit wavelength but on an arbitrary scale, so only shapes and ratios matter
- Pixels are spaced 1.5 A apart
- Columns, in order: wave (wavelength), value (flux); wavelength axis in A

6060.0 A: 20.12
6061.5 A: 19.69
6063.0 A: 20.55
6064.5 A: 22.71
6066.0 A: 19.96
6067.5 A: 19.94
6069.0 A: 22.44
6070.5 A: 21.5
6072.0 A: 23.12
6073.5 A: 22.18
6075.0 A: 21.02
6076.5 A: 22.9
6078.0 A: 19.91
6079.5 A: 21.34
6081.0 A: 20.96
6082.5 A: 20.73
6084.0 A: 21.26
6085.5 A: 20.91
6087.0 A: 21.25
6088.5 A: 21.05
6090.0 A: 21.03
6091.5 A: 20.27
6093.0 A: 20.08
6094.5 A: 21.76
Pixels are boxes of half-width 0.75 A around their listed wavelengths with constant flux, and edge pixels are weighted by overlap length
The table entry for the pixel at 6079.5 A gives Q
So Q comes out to 21.34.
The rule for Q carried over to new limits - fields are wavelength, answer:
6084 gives 21.26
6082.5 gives 20.73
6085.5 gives 20.91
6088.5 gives 21.05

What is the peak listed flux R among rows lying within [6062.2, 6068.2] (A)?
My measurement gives 22.71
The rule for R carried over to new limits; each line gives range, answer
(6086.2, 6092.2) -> 21.25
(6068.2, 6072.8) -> 23.12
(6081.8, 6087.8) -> 21.26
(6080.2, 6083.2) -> 20.96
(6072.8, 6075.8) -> 22.18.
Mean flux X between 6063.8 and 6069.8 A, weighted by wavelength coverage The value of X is 21.3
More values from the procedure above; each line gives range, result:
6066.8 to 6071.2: 21.3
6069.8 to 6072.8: 22.3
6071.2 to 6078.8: 21.8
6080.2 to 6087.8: 21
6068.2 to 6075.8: 22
